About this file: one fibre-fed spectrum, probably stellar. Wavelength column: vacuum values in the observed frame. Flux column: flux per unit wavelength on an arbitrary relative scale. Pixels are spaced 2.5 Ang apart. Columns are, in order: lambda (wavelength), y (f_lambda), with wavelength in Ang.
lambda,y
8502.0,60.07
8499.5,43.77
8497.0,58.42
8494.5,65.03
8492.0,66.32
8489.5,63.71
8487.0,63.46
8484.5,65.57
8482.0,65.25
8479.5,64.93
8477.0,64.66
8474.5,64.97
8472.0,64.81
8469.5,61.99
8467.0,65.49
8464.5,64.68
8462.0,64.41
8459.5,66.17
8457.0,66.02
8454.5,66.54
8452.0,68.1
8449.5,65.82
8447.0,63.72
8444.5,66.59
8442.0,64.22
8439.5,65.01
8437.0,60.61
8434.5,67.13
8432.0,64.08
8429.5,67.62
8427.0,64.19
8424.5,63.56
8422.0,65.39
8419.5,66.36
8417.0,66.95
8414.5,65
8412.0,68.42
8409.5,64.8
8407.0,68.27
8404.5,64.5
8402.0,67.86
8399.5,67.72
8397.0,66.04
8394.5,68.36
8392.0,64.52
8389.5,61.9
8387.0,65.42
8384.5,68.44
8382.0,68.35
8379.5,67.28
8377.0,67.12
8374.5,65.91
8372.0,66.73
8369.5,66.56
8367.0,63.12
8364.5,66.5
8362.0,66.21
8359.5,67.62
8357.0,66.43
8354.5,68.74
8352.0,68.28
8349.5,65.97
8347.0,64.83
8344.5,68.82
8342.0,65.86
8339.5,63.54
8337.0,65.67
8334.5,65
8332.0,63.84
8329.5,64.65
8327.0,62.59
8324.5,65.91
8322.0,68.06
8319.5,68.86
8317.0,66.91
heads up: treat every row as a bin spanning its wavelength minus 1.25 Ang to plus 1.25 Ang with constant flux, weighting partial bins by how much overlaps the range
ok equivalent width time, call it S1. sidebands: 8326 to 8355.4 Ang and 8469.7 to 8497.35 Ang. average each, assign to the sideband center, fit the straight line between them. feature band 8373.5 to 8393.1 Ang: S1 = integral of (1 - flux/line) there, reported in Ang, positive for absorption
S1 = -0.3 Ang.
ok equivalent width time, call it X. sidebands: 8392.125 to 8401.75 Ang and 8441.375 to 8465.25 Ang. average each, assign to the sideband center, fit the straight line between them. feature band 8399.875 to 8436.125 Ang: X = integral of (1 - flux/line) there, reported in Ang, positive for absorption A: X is 0.3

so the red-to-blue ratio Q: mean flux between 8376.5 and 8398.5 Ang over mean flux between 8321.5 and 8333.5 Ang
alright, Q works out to 1.02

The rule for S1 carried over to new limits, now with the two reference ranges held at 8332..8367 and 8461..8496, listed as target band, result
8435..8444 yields 0.17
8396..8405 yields -0.16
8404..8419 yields -0.22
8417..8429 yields 0.01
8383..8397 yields -0.02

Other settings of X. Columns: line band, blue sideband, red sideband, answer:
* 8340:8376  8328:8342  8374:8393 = -0.6 Ang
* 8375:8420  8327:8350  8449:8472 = -0.8 Ang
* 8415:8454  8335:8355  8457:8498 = -0.1 Ang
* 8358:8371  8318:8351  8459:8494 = -0.1 Ang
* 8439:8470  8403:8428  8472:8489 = -0.1 Ang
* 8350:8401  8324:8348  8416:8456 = -1.1 Ang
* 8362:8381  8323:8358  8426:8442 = -0.2 Ang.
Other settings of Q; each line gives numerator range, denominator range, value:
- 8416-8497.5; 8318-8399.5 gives 0.98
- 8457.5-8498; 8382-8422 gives 0.97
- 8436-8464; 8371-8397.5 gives 0.98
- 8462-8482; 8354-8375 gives 0.97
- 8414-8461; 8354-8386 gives 0.98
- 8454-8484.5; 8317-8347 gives 0.99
